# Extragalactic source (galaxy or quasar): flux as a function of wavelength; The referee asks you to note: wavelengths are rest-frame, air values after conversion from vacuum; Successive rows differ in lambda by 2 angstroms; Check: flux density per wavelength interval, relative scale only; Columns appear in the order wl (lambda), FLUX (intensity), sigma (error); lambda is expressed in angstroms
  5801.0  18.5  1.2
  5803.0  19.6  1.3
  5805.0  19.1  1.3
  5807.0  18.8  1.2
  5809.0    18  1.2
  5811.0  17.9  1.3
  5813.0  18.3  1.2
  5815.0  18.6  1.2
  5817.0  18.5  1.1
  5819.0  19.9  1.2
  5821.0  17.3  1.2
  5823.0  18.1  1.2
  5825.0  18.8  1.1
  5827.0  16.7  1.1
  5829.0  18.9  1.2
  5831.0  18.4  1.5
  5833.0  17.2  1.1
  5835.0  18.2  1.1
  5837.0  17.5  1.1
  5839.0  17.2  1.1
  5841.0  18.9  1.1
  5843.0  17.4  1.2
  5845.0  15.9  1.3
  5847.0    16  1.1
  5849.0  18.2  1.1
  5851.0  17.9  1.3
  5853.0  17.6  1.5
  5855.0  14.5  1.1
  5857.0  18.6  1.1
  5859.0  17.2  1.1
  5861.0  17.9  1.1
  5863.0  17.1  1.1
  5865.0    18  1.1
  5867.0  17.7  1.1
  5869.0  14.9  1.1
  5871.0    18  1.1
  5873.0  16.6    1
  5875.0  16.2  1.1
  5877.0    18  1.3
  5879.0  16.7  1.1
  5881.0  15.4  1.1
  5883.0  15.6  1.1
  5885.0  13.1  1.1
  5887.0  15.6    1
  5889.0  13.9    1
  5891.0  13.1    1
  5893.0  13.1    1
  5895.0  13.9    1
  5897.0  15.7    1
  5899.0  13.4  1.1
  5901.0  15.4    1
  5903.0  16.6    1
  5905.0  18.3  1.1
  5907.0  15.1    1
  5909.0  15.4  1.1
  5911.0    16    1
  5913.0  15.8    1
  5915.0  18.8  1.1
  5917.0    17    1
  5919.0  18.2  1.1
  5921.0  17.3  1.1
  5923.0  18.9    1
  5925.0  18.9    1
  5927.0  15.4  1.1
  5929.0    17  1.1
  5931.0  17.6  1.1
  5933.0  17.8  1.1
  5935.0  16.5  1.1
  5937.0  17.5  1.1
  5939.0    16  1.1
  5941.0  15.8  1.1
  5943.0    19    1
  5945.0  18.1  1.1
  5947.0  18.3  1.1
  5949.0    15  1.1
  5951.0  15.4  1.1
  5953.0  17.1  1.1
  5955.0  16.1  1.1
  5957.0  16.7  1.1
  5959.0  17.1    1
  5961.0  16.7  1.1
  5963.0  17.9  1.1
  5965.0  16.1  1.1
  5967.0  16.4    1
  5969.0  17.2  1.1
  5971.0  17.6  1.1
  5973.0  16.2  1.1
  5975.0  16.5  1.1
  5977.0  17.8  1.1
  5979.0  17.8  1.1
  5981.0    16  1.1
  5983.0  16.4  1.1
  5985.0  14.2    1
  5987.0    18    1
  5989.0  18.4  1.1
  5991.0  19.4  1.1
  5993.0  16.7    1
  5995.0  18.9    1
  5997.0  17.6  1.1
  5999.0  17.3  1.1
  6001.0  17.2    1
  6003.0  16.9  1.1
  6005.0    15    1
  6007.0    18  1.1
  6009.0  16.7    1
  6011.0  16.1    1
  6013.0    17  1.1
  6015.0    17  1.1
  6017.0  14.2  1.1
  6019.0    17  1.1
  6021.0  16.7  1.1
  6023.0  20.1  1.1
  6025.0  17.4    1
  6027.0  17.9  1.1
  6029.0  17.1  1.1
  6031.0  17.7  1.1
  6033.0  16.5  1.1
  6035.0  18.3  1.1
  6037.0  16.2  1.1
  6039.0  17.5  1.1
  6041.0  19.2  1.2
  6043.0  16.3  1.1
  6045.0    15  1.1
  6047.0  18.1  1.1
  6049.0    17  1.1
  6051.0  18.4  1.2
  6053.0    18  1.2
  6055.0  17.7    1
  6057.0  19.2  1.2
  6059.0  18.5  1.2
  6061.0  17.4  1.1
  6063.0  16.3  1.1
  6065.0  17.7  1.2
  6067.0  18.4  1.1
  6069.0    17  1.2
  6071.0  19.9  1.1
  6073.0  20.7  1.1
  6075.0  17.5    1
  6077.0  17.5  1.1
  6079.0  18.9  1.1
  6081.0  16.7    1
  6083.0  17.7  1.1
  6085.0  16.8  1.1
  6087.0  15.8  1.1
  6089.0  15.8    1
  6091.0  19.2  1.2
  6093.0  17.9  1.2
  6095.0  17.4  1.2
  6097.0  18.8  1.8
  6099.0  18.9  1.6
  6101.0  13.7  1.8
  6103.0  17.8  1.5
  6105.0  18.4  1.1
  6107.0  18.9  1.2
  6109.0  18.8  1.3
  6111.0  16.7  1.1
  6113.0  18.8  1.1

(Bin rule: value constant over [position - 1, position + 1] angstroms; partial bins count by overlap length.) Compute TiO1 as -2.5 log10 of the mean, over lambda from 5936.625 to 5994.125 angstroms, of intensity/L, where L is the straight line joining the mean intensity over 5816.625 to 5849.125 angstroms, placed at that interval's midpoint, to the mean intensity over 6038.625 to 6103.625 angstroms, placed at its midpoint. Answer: 0.05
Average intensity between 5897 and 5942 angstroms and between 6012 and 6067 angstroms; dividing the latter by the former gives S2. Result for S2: 1.0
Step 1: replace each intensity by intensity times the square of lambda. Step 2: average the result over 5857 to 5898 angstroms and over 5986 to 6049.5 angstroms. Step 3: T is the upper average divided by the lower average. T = 1.13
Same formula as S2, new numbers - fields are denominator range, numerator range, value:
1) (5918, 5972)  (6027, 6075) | 1.04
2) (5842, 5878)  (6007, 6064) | 1.01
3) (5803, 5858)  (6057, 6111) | 0.99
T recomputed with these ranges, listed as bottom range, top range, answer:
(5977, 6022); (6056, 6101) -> 1.08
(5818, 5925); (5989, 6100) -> 1.11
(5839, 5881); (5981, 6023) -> 1.04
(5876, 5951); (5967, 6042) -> 1.09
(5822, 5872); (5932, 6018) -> 1.01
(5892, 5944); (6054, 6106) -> 1.13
